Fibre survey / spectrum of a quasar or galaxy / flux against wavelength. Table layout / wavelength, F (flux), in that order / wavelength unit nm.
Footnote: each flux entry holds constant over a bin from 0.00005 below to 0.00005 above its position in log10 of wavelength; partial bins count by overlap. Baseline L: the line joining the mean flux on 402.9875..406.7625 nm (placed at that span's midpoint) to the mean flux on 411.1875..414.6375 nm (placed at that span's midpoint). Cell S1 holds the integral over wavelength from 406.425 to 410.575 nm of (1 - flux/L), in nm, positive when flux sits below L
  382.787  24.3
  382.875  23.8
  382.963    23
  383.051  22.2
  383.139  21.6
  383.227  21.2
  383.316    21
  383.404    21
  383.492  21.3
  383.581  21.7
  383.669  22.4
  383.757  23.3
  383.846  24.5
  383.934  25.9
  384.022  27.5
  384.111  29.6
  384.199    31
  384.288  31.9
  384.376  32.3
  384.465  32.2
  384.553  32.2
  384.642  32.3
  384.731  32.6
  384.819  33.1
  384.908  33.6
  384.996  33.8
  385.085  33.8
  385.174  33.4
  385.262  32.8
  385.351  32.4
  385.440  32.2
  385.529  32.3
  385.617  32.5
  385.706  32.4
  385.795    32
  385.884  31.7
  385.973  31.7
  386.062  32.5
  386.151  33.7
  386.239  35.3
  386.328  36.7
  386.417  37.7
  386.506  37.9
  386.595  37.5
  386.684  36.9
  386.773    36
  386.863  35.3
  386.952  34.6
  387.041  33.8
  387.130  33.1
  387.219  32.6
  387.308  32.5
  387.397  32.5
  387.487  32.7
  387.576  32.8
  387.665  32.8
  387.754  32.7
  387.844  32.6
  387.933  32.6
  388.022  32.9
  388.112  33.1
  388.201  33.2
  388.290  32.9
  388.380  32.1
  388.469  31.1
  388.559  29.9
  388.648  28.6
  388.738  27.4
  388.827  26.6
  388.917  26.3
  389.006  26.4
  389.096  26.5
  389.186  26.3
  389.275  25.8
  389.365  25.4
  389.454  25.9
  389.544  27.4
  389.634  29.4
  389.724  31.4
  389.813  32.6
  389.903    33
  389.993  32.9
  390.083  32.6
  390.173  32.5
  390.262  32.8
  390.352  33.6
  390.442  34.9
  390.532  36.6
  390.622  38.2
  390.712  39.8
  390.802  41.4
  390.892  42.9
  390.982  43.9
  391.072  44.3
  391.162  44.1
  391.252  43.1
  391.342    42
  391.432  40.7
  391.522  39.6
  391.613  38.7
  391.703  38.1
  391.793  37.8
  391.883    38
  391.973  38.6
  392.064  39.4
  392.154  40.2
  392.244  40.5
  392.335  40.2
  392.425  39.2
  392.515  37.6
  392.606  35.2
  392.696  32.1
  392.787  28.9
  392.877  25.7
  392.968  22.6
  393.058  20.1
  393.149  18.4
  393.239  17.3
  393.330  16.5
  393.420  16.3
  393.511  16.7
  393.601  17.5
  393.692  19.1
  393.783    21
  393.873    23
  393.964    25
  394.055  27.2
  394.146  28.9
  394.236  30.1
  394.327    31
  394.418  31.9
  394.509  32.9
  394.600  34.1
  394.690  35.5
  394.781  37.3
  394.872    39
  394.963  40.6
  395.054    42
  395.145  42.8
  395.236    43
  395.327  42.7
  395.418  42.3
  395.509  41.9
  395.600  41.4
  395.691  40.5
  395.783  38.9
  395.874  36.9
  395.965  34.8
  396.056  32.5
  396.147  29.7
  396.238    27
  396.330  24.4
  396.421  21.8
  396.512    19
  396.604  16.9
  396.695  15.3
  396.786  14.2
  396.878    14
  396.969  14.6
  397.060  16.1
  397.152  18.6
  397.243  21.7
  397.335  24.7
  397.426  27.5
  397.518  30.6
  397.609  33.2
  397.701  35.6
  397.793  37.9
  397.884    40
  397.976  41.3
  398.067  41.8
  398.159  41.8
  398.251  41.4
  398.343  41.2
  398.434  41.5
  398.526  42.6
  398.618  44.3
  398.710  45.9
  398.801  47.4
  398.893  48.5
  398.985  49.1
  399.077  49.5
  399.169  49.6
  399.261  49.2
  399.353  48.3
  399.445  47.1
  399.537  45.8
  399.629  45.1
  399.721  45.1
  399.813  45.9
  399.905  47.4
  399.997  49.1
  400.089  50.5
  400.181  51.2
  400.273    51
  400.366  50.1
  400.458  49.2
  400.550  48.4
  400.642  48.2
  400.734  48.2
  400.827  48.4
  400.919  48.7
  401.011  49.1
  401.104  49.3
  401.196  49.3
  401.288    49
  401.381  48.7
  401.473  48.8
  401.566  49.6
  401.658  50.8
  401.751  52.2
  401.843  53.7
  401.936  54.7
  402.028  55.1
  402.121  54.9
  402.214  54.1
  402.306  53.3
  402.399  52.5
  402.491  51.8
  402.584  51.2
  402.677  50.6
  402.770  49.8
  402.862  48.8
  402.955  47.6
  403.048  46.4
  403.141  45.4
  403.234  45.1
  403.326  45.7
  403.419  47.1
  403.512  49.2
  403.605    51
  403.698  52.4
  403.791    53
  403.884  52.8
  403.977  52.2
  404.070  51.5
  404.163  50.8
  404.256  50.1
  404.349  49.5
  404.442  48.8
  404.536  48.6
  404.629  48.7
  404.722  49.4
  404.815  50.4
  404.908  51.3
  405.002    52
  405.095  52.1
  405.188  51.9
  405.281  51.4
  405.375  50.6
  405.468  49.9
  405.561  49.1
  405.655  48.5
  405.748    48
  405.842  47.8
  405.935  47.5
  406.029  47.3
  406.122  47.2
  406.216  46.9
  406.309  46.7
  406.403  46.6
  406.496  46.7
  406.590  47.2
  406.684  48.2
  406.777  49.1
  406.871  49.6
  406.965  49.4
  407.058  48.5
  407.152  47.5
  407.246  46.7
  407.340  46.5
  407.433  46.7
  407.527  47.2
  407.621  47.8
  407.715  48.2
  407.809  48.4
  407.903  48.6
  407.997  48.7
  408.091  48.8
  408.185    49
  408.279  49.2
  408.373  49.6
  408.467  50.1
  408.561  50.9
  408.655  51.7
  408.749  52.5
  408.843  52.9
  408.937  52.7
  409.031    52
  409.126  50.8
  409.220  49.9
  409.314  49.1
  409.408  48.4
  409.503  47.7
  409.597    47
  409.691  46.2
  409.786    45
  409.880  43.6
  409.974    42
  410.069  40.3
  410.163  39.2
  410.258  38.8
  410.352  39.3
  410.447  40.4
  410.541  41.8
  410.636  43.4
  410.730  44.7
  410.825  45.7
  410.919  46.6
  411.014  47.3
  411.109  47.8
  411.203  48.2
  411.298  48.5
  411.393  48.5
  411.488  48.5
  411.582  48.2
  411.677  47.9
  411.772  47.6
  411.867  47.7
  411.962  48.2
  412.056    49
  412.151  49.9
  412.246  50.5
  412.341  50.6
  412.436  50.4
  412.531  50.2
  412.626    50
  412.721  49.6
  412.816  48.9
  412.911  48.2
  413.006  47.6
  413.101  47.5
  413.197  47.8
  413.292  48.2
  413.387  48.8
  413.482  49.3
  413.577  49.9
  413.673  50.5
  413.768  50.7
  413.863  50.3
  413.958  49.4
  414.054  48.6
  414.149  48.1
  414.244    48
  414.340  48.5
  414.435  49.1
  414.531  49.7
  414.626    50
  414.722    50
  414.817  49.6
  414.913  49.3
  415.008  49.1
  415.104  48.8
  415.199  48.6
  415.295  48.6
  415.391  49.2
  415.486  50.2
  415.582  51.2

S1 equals 0.14 nm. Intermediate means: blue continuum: 49.1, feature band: 47.4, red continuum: 49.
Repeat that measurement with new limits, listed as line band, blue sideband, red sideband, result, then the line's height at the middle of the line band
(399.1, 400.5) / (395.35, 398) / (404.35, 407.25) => -0.499 nm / 35.6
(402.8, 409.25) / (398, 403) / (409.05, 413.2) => -0.206 nm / 47.7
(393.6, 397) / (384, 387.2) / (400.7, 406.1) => 0.953 nm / 42.5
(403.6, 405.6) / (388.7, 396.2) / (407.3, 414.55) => -0.372 nm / 42.8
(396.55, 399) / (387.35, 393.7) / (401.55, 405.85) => 0.572 nm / 42.3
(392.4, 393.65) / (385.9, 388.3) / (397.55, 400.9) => 0.481 nm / 39.7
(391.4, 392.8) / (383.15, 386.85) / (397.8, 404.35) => 0.024 nm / 38.7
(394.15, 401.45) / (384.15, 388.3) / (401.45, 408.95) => 0.797 nm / 43.3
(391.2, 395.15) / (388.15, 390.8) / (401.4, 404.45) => 0.477 nm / 36.4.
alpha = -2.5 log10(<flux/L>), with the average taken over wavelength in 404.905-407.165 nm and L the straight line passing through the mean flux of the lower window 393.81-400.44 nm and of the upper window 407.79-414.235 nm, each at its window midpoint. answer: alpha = -0.12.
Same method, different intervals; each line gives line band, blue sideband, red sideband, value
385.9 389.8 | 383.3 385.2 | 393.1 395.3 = -0.11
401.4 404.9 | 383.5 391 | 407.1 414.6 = -0.18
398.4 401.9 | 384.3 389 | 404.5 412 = -0.15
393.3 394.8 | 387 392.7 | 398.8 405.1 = 0.46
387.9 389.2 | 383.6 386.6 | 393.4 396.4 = 0.08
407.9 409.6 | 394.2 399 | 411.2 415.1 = -0.12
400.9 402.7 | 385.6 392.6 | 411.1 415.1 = -0.22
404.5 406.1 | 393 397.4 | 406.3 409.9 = -0.13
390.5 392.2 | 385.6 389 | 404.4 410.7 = -0.13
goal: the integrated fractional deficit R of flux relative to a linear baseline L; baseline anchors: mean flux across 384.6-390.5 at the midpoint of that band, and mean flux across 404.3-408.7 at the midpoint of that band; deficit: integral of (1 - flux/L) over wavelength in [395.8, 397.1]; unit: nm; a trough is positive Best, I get 0.55 nm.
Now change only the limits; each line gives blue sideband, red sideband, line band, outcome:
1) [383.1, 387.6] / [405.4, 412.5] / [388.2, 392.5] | 0.00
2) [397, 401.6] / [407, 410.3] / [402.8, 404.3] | -0.13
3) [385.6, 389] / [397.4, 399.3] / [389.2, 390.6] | 0.15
